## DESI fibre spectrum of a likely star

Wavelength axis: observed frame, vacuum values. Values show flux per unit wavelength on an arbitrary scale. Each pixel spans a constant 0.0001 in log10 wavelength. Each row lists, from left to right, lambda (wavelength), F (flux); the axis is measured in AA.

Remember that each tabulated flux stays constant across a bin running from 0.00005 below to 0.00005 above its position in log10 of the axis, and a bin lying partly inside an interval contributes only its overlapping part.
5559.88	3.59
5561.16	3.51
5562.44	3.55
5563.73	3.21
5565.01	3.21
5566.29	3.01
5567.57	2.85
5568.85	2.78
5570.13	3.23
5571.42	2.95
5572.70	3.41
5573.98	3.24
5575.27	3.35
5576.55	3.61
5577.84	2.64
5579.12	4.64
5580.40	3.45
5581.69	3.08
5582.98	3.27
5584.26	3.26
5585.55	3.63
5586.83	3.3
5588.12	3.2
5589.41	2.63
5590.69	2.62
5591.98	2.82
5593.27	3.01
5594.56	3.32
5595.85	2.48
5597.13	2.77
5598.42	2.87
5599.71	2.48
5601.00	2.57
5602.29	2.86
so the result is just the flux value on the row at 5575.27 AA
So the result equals 3.35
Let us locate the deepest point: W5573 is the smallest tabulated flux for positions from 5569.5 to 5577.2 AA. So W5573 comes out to 2.95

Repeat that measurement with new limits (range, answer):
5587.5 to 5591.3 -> 2.62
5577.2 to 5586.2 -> 2.64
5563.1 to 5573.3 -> 2.78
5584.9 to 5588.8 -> 3.2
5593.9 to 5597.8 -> 2.48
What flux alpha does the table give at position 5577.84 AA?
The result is 2.64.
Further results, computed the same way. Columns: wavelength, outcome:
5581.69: 3.08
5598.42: 2.87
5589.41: 2.63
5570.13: 3.23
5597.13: 2.77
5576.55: 3.61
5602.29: 2.86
